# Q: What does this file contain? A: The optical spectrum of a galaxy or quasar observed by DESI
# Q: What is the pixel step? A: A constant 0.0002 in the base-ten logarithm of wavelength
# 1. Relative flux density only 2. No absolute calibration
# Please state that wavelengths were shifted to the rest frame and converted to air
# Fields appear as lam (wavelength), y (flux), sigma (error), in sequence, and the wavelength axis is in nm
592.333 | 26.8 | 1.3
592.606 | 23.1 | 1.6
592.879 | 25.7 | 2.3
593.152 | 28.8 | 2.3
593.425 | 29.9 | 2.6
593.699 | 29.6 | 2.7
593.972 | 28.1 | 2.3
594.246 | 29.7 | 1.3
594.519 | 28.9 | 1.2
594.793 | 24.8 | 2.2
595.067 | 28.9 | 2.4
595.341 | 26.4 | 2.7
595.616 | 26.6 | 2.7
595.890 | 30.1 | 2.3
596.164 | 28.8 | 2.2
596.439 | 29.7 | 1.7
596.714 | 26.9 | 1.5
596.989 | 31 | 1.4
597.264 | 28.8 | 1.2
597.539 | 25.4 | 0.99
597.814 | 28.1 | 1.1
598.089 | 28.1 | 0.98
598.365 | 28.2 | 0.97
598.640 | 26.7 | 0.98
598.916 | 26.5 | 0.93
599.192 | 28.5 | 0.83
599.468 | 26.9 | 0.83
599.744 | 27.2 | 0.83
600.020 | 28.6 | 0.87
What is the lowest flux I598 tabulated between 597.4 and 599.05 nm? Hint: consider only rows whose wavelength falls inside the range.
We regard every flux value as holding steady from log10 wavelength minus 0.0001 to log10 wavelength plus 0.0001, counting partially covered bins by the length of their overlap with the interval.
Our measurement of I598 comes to 25.4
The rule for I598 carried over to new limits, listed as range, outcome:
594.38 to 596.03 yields 24.8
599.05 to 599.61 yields 26.9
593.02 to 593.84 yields 28.8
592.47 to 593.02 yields 23.1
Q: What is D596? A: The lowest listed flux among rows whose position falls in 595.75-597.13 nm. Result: 26.9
